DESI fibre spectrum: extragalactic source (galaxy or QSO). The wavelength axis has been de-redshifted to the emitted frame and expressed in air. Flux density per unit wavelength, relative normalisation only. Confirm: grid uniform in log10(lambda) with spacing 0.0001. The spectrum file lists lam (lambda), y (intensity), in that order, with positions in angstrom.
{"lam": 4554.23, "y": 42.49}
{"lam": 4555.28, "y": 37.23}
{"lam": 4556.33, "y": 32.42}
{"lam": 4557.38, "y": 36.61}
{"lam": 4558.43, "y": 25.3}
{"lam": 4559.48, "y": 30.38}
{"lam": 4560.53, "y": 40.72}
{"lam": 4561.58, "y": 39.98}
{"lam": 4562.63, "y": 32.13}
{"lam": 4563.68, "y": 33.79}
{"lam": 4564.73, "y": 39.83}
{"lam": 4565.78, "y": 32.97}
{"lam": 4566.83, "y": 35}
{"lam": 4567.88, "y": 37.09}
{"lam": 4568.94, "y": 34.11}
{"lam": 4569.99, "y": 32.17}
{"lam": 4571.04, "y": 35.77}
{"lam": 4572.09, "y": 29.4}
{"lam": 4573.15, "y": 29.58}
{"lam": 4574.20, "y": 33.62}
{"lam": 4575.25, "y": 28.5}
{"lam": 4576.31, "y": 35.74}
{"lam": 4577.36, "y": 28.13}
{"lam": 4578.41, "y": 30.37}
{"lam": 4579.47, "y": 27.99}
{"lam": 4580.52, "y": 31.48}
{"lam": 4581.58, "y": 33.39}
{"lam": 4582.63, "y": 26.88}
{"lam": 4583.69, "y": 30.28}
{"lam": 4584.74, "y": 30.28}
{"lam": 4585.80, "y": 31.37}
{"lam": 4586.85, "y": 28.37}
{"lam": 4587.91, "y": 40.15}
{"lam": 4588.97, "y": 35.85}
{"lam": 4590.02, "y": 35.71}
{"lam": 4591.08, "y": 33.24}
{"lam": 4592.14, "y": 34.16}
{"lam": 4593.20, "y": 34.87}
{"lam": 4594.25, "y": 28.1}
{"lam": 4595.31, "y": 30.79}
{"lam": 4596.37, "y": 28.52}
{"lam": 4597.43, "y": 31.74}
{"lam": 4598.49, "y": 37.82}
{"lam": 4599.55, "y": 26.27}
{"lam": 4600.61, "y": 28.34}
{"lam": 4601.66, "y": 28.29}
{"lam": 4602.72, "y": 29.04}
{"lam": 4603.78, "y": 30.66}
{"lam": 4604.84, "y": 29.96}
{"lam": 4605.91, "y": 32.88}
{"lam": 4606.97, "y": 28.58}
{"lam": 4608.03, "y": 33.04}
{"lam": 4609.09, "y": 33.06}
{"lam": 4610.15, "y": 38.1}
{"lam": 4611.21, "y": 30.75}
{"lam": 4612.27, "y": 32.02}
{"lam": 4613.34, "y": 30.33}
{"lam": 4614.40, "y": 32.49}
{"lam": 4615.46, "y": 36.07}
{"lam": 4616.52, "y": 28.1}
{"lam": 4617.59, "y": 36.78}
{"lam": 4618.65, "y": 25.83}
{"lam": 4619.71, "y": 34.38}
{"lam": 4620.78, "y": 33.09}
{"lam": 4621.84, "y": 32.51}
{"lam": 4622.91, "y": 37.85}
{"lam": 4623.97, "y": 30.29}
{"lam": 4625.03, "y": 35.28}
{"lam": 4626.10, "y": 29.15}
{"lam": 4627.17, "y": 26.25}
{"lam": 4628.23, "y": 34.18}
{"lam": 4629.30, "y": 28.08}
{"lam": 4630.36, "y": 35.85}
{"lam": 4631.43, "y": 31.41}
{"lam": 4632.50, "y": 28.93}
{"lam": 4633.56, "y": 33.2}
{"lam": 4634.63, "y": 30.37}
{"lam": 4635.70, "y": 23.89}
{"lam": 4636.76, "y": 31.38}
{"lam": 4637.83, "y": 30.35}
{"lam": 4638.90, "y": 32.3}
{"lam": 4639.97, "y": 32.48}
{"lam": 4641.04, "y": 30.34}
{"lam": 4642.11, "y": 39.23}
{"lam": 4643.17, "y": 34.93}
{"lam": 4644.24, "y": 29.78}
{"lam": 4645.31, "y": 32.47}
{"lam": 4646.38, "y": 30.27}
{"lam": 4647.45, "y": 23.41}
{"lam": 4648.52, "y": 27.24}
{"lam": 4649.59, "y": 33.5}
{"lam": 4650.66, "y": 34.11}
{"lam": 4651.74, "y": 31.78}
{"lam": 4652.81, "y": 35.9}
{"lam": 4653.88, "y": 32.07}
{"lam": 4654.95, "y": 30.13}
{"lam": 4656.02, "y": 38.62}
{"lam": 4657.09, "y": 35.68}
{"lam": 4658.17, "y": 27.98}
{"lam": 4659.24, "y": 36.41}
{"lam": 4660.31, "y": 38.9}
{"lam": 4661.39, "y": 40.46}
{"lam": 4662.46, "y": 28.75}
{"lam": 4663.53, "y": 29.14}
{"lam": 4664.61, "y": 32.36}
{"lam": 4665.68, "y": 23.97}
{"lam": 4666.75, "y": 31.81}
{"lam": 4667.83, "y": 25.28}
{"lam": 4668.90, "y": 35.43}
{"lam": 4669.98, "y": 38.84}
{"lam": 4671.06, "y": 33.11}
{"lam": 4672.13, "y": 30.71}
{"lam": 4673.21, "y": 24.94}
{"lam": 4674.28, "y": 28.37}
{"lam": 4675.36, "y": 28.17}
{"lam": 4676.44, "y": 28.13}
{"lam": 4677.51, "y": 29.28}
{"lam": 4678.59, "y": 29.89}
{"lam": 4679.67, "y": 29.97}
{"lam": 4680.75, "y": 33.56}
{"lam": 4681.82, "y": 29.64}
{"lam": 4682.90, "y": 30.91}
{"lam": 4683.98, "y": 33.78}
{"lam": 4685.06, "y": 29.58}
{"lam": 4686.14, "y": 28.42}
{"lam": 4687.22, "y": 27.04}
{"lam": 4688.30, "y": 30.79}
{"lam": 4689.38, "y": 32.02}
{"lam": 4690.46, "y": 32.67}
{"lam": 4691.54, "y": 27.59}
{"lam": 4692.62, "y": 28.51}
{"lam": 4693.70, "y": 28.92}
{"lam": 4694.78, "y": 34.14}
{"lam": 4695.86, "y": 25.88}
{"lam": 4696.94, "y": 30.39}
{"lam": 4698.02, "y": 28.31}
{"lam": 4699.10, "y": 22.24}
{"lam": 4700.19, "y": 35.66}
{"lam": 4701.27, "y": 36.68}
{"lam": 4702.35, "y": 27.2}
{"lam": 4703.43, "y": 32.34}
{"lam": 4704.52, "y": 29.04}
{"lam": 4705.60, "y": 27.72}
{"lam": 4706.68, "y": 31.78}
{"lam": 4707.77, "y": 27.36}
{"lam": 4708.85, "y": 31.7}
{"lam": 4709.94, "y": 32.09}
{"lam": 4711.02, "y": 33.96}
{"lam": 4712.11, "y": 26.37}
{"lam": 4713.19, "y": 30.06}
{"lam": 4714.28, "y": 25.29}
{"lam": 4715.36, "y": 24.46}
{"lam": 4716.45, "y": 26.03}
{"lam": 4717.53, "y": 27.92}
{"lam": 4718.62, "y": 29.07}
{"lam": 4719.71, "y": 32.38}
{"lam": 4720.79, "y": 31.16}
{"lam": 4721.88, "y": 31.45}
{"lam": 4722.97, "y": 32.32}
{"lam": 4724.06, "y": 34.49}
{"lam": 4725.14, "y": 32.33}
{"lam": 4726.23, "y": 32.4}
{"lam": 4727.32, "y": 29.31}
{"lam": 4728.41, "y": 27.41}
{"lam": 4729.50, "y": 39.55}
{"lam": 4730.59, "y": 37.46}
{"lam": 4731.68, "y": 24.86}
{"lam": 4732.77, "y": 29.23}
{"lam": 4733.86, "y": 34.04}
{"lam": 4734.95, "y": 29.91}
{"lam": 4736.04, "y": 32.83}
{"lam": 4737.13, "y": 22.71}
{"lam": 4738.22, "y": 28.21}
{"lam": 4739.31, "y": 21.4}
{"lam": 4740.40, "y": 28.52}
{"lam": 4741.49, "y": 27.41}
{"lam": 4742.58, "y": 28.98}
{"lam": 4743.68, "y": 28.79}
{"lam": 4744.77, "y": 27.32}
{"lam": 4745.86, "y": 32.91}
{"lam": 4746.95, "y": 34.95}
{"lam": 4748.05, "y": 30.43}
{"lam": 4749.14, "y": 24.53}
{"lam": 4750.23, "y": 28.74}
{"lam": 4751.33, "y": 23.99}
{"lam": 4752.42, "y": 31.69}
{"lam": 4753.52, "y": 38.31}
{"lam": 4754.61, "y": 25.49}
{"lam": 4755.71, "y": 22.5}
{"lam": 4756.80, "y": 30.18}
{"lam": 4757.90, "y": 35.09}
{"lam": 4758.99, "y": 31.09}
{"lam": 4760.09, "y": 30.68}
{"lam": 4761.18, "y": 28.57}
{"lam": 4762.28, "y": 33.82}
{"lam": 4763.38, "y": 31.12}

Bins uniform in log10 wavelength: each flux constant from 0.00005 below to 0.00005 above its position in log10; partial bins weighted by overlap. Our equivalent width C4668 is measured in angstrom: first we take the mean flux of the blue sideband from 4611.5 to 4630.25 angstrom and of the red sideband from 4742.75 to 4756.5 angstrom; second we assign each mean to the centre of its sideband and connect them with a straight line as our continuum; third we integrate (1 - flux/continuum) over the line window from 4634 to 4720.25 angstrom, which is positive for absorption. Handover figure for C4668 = 0.3 angstrom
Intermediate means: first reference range 32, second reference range 29.1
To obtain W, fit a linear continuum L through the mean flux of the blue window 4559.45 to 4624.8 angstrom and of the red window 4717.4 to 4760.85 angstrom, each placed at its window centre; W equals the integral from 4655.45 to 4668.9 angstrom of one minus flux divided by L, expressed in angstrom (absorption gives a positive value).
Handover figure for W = -0.5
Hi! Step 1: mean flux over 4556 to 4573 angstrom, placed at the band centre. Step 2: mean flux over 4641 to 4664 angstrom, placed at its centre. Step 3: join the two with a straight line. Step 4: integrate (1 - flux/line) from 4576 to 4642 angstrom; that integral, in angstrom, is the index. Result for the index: 3.71 angstrom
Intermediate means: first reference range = 34.1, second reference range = 32.8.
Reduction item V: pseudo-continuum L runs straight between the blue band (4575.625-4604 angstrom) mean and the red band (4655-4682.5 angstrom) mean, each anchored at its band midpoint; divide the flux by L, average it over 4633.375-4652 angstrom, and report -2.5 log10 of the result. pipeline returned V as 0.01 mag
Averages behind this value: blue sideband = 31.4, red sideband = 31.5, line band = 31.1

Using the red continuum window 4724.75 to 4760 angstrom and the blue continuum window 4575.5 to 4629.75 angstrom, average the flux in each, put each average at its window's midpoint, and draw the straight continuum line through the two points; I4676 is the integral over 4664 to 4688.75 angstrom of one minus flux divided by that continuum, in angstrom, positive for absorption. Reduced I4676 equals 0.41 angstrom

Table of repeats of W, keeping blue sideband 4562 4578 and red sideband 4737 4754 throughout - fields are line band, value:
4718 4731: -1.35 angstrom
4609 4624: -0.38 angstrom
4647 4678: -0.67 angstrom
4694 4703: -0.03 angstrom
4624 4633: 0.18 angstrom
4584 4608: 0.71 angstrom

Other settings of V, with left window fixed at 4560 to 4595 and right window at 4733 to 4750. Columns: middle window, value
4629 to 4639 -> 0.04 mag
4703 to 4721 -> 0.01 mag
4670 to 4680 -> 0.03 mag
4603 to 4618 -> 0.00 mag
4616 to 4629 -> 0.00 mag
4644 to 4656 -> 0.00 mag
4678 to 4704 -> 0.00 mag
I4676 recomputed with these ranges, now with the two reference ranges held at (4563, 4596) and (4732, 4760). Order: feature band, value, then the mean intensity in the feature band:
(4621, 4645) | -0.2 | 31.8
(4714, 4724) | 0.1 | 29.3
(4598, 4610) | 0.4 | 30.9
